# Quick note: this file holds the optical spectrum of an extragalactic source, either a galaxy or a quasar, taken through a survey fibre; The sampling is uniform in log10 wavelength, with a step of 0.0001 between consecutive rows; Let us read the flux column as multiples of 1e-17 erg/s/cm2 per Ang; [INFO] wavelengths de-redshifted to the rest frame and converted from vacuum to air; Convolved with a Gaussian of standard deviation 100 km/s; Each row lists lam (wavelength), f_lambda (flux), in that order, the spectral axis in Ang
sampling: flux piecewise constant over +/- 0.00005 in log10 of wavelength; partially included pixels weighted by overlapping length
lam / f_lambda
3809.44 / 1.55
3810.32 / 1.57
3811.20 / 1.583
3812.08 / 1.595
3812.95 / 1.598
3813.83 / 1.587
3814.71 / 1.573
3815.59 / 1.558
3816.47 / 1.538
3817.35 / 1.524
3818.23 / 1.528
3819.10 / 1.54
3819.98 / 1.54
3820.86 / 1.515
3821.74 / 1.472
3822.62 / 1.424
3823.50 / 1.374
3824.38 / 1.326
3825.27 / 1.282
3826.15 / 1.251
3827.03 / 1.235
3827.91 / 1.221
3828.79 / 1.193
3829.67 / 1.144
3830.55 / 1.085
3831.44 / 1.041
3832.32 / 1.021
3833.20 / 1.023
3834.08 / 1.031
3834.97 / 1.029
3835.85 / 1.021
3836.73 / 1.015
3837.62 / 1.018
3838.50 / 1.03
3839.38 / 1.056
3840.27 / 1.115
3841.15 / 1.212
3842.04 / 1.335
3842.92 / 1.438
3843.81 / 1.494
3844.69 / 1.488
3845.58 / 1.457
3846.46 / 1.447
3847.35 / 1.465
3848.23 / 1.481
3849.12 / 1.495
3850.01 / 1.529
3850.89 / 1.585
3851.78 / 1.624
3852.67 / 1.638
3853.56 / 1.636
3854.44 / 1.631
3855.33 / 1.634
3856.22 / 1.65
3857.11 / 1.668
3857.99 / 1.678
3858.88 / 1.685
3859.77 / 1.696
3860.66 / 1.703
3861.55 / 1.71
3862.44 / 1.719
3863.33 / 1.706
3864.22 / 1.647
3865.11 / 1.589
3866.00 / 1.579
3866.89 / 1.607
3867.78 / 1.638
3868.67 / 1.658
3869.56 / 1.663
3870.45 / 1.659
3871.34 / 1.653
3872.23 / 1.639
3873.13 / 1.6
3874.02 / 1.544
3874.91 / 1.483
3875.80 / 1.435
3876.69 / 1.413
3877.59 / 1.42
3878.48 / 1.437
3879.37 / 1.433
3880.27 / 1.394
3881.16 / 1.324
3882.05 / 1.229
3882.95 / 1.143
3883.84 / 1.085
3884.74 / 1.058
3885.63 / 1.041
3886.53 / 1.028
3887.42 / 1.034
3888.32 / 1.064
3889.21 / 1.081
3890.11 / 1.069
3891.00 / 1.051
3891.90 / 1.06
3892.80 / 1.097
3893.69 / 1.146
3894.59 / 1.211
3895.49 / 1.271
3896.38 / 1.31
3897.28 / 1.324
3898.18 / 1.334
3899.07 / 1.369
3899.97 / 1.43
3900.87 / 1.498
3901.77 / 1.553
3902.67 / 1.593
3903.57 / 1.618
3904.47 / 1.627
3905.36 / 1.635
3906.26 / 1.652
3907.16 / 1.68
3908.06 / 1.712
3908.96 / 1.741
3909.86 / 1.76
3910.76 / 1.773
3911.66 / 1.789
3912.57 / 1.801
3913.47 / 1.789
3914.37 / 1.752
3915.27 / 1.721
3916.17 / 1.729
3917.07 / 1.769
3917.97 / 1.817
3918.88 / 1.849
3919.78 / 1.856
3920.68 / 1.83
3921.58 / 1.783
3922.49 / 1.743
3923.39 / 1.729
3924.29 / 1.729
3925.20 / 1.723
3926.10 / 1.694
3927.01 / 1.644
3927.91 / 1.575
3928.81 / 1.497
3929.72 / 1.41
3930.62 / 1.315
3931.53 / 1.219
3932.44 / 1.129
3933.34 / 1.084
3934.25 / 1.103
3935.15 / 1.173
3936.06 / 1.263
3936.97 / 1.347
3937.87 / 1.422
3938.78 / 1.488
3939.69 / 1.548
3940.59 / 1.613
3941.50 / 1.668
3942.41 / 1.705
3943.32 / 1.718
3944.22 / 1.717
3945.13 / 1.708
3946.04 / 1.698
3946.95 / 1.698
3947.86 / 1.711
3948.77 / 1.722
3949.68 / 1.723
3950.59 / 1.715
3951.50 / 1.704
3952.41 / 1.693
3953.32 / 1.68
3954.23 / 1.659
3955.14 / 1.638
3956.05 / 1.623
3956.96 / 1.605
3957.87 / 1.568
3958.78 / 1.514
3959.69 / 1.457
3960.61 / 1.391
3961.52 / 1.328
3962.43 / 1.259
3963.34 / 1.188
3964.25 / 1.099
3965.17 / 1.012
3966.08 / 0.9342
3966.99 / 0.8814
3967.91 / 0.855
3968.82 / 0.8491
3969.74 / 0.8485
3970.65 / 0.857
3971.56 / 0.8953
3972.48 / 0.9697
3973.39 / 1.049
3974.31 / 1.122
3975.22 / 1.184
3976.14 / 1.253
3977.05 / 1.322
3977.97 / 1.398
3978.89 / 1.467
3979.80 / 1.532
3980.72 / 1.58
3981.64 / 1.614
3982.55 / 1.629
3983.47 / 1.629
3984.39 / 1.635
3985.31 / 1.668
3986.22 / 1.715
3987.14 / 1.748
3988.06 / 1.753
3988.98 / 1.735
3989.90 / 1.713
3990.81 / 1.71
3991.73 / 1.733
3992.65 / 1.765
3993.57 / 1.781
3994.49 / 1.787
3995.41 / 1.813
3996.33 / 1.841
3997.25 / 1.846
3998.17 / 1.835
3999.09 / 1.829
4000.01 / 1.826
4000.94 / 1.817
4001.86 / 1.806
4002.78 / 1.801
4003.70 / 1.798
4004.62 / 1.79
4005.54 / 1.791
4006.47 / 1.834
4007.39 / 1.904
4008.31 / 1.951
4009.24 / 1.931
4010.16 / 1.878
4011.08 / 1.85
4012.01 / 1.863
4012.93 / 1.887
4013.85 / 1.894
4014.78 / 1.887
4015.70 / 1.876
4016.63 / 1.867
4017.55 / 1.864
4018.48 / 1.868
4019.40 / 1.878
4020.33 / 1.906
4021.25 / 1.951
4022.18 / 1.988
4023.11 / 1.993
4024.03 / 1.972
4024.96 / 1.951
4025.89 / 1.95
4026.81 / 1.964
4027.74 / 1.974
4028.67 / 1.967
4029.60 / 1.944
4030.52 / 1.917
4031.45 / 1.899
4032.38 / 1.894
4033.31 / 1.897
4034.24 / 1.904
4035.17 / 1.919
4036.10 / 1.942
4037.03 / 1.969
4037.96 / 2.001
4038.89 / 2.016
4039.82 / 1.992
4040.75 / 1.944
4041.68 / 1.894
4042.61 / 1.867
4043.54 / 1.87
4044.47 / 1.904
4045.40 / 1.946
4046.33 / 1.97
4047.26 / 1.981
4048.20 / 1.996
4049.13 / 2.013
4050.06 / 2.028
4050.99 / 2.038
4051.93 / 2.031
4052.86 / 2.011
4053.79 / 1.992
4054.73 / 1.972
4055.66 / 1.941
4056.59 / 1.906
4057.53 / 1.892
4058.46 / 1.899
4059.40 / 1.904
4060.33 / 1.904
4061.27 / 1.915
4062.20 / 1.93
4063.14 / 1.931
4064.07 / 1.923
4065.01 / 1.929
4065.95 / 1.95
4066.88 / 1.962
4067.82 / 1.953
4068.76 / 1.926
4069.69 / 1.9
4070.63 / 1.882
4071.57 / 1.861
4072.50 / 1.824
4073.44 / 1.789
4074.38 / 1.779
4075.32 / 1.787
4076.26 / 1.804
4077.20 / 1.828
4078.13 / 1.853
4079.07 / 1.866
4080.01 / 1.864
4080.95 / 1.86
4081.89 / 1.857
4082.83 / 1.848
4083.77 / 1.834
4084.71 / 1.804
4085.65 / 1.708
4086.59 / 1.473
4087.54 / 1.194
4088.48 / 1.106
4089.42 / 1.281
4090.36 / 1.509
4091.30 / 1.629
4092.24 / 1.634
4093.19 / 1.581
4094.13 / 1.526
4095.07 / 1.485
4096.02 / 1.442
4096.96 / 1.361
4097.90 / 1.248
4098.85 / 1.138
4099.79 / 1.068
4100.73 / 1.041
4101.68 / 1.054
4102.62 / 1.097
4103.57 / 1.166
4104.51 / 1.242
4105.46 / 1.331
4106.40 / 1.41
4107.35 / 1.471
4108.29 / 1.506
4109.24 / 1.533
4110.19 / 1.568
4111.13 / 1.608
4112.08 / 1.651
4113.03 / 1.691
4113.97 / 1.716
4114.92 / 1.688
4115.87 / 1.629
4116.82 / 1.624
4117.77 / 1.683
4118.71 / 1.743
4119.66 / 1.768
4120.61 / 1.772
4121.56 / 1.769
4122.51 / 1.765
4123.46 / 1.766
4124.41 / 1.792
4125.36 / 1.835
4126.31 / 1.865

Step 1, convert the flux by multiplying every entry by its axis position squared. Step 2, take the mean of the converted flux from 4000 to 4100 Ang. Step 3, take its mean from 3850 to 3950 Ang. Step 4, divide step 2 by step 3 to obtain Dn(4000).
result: 1.30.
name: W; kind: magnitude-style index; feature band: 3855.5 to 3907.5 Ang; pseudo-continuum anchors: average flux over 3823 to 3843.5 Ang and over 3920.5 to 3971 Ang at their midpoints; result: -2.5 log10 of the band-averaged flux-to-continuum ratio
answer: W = -0.13 mag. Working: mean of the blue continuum 1.15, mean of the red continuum 1.45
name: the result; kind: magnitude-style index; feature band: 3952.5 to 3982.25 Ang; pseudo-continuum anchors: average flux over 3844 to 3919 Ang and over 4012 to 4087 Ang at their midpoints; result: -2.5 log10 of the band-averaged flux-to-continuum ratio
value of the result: 0.316 mag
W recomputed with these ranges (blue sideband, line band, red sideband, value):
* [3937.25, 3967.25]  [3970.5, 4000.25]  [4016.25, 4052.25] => 0.09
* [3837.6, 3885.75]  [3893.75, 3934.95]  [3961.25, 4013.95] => -0.05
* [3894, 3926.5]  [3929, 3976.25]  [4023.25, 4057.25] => 0.26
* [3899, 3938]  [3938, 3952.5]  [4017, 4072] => 0.00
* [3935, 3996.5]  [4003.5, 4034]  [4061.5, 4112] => -0.23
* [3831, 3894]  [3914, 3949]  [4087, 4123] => -0.13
